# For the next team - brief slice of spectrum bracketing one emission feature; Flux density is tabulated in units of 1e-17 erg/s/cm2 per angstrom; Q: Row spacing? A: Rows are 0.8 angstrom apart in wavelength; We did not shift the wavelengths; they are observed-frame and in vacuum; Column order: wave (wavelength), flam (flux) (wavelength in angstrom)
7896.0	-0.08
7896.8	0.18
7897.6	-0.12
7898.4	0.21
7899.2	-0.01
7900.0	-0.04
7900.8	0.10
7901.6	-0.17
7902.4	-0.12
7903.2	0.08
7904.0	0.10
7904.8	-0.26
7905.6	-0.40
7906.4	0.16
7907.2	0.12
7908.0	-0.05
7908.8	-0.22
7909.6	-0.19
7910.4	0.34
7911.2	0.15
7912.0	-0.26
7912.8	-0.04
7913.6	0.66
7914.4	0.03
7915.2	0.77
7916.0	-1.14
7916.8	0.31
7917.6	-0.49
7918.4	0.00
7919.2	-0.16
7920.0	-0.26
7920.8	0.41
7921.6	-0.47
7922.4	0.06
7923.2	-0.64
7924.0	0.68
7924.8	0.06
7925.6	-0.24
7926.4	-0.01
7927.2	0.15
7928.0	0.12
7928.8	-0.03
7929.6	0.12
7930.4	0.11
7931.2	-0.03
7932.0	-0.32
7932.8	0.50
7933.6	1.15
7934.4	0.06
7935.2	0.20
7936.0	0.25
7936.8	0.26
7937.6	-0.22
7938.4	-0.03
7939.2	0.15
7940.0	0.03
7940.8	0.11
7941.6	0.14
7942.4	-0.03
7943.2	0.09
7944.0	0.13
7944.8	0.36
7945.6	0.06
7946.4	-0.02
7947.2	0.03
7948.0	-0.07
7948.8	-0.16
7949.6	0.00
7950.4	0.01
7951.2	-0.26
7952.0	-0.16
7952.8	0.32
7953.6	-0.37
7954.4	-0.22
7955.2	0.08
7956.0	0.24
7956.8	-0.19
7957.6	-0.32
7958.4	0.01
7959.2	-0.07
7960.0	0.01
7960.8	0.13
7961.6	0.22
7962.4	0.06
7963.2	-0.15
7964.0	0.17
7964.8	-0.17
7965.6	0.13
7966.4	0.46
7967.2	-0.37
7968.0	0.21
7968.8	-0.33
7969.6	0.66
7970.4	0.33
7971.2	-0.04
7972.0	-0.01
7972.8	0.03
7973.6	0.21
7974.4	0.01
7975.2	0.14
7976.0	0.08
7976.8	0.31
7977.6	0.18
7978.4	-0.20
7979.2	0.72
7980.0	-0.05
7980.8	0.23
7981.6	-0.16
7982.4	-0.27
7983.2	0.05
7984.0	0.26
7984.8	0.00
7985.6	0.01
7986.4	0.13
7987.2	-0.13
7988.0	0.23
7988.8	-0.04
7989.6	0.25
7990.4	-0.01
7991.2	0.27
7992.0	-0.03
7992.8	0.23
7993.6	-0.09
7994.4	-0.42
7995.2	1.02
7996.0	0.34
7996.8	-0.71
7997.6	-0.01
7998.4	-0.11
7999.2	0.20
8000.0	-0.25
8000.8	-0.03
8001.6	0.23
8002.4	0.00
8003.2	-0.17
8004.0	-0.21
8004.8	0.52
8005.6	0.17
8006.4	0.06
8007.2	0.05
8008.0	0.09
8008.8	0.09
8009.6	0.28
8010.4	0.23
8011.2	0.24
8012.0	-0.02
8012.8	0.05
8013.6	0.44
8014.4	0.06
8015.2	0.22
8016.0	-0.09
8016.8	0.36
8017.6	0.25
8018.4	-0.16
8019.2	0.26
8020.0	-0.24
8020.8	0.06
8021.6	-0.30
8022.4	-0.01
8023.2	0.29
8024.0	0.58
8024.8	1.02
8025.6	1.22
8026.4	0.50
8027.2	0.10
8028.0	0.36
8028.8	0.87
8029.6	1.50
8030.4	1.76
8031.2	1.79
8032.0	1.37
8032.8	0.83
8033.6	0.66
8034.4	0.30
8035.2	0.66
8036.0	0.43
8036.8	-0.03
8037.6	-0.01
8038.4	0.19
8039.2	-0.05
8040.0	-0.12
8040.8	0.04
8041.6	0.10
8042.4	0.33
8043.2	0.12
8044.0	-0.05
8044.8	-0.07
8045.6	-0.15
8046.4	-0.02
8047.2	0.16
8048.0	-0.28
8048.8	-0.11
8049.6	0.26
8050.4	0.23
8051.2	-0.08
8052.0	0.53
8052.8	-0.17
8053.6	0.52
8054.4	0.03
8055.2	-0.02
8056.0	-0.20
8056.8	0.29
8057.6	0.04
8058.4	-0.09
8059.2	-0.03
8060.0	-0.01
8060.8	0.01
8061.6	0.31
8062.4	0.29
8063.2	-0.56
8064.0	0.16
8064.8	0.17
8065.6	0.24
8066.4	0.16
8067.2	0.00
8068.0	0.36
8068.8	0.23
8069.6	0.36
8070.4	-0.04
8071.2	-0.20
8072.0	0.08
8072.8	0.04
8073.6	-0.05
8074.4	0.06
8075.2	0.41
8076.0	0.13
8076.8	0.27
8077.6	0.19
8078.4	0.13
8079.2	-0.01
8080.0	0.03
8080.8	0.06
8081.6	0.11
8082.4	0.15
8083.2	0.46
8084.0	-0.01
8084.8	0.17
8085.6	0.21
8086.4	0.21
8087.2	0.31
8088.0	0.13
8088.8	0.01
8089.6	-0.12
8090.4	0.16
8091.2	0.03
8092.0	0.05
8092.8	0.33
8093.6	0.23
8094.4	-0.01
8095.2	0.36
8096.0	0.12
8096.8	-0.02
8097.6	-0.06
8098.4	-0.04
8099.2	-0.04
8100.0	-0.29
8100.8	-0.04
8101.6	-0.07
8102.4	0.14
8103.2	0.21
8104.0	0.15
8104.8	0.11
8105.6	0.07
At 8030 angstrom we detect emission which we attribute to [O II] 3727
